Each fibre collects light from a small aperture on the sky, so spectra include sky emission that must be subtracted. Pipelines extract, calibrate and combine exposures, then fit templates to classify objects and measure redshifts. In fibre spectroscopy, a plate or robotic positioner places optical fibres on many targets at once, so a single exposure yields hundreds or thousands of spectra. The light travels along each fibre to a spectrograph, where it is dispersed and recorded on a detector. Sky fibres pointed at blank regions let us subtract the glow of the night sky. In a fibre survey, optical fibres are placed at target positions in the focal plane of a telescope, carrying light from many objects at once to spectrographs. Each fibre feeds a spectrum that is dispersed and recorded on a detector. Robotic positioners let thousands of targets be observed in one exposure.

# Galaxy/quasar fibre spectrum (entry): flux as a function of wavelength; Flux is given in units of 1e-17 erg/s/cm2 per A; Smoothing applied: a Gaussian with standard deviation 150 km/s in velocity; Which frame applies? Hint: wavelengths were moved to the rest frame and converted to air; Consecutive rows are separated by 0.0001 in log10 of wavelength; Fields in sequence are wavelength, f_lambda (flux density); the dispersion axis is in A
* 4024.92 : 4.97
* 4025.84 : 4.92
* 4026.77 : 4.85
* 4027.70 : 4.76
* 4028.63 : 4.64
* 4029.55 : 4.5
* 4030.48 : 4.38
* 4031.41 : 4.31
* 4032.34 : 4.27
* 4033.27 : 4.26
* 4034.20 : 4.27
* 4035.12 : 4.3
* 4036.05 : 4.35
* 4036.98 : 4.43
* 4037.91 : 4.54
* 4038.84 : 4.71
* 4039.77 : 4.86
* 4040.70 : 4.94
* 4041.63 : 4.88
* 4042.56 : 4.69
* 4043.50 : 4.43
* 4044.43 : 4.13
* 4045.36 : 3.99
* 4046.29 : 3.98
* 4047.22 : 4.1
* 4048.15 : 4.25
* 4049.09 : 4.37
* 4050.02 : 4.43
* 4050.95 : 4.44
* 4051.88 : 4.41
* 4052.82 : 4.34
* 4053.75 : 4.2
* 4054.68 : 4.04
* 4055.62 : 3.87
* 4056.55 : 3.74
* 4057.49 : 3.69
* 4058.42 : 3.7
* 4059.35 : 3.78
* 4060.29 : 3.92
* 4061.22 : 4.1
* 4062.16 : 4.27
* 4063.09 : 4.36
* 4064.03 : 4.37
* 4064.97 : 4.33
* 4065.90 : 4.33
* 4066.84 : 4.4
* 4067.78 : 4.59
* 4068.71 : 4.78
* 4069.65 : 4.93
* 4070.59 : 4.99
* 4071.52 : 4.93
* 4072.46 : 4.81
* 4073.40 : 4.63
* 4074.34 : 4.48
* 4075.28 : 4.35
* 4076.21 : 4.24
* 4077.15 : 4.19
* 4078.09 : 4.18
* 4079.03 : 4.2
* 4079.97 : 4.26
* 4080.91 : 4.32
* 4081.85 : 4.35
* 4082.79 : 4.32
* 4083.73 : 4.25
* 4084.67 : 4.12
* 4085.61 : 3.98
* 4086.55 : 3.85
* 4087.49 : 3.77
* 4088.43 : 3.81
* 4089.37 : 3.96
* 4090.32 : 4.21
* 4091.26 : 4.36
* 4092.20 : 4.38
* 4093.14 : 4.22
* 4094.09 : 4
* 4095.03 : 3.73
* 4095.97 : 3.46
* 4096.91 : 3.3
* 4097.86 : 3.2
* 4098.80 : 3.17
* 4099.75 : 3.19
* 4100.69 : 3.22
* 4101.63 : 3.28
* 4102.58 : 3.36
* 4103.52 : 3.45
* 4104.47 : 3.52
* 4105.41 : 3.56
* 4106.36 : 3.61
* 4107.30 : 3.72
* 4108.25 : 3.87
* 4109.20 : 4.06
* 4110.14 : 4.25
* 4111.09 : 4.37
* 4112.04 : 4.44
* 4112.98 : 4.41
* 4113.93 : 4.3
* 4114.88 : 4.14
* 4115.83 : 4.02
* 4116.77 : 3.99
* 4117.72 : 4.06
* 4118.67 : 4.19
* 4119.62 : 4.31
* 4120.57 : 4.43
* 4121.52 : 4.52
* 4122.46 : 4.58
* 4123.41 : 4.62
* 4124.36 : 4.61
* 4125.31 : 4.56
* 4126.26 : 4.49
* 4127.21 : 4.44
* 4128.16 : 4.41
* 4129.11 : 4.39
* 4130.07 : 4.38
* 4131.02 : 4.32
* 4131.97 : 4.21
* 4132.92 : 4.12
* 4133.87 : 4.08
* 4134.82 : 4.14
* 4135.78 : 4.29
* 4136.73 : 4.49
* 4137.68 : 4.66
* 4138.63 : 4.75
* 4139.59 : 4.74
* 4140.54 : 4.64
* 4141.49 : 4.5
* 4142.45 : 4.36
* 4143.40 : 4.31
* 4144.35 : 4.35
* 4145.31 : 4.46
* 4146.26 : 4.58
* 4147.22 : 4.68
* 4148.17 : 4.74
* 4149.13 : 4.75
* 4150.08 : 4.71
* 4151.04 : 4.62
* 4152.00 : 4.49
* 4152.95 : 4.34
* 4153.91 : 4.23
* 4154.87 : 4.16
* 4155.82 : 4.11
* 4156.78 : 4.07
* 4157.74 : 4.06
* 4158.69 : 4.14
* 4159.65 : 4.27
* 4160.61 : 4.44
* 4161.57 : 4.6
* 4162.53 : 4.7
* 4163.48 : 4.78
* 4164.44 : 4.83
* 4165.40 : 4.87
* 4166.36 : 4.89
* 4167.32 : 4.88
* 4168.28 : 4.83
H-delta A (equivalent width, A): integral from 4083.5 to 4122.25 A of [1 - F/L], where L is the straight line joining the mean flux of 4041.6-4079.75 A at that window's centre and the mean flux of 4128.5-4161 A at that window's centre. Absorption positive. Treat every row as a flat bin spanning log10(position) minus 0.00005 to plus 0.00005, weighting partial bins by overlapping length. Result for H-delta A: 4.0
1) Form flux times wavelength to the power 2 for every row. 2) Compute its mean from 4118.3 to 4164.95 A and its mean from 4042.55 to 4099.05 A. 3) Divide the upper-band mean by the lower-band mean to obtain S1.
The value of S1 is 1.10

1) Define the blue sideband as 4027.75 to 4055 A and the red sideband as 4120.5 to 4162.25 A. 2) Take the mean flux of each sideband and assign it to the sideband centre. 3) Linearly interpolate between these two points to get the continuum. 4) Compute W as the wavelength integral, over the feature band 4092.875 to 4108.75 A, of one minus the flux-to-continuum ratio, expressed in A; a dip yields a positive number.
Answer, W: 3.3 A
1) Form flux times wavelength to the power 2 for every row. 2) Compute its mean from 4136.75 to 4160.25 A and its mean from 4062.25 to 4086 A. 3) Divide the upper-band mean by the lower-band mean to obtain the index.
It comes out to 1.0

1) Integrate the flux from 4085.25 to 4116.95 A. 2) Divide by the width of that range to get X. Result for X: 3.83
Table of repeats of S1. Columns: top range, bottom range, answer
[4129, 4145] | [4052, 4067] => 1.12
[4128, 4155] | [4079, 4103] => 1.18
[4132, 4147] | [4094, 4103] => 1.34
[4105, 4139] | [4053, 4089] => 1.03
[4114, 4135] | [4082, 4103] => 1.16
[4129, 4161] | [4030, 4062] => 1.08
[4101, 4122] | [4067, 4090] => 0.93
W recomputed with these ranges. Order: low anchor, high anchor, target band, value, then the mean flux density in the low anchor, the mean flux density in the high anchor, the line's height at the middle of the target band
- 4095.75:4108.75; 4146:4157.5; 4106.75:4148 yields -4.4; 3.42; 4.44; 3.94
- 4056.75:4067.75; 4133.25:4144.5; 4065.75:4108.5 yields 1.9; 4.12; 4.44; 4.23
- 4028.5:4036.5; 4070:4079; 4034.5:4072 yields 0.8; 4.36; 4.52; 4.44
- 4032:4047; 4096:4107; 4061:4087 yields -3.8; 4.44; 3.36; 3.84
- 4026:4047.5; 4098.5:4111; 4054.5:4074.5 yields -1.1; 4.47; 3.59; 4.11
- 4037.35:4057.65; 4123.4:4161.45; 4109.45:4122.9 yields 0.3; 4.33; 4.42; 4.39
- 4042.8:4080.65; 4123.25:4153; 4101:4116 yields 1.8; 4.29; 4.48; 4.4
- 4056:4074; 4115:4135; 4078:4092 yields 0.7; 4.35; 4.33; 4.34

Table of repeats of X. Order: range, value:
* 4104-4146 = 4.29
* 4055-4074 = 4.32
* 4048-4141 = 4.17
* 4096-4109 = 3.43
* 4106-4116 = 4.12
